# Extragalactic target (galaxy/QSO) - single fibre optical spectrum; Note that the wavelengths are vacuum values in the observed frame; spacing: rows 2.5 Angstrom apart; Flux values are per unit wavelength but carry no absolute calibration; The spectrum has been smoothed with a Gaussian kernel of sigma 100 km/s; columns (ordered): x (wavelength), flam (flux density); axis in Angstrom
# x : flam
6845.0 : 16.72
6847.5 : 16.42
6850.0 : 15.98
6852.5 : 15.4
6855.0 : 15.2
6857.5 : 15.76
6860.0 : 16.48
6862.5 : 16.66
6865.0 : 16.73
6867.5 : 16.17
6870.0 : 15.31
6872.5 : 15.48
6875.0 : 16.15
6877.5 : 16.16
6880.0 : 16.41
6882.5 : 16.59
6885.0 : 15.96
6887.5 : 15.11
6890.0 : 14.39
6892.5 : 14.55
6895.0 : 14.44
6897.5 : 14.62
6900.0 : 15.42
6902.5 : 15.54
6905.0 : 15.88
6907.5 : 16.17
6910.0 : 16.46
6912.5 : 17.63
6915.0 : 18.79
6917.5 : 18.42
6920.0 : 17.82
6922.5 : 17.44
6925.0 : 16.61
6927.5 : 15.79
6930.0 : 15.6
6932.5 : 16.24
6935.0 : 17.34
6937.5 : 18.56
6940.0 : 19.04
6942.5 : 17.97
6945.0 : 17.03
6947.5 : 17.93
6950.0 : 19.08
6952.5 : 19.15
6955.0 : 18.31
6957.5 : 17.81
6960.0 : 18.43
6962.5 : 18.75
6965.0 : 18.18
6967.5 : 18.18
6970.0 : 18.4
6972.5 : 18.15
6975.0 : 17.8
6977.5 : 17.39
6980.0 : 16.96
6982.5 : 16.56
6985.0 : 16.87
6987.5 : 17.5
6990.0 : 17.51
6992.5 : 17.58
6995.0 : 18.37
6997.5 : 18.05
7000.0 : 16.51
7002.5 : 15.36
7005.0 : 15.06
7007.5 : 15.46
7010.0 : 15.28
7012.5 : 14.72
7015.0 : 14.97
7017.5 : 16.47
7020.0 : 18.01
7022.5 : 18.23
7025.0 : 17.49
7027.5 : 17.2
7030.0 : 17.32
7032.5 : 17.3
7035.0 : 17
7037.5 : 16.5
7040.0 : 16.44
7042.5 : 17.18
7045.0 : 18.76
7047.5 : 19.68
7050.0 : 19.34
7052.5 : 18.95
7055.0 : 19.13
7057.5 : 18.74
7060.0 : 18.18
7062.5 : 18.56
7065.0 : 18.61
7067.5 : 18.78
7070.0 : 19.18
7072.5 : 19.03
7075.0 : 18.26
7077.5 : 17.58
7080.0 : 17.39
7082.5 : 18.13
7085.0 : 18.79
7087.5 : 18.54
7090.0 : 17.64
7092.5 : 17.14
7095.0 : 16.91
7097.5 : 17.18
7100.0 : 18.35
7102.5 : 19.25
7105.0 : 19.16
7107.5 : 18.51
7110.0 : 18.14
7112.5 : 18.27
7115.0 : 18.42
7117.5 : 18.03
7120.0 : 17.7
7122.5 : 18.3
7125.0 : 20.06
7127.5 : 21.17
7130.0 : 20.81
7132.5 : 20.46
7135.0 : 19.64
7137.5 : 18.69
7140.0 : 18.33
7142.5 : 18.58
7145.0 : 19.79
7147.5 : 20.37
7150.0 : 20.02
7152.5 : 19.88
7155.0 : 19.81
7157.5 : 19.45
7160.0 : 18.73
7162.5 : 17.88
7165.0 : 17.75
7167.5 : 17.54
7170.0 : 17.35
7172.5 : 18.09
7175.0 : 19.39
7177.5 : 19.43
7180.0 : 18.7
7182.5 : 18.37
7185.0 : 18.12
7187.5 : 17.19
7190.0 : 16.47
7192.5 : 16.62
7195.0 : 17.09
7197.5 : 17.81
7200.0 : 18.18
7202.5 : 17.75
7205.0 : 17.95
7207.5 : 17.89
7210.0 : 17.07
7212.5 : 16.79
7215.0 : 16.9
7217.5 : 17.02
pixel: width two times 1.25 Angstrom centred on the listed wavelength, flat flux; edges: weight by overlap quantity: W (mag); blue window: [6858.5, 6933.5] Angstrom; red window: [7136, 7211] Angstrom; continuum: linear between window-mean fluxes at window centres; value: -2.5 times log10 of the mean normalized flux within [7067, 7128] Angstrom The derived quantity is -0.04 mag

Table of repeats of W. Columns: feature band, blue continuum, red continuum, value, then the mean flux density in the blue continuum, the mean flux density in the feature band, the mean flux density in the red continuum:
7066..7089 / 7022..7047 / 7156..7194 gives -0.05 mag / 17.4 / 18.4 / 18.1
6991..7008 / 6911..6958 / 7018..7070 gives 0.08 mag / 17.7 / 16.7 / 18.1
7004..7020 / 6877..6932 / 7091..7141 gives 0.13 mag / 16.2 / 15.5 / 18.7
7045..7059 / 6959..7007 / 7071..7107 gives -0.07 mag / 17.4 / 19.1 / 18.1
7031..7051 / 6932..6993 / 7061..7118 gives 0.02 mag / 17.9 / 17.7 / 18.3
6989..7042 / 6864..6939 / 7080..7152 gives 0.06 mag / 16.3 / 16.7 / 18.8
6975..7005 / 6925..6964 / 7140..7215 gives 0.05 mag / 17.8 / 17.1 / 18.3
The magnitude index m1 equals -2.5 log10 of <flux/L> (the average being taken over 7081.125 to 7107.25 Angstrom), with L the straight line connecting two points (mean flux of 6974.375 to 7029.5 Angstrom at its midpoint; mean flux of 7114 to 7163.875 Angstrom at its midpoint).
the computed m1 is 0.02 mag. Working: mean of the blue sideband 16.8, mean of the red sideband 19.3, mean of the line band 18.1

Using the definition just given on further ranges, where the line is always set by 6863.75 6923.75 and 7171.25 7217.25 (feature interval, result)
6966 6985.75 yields -0.06 mag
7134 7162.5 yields -0.11 mag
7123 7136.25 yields -0.17 mag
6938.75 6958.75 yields -0.12 mag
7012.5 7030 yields -0.01 mag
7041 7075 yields -0.10 mag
